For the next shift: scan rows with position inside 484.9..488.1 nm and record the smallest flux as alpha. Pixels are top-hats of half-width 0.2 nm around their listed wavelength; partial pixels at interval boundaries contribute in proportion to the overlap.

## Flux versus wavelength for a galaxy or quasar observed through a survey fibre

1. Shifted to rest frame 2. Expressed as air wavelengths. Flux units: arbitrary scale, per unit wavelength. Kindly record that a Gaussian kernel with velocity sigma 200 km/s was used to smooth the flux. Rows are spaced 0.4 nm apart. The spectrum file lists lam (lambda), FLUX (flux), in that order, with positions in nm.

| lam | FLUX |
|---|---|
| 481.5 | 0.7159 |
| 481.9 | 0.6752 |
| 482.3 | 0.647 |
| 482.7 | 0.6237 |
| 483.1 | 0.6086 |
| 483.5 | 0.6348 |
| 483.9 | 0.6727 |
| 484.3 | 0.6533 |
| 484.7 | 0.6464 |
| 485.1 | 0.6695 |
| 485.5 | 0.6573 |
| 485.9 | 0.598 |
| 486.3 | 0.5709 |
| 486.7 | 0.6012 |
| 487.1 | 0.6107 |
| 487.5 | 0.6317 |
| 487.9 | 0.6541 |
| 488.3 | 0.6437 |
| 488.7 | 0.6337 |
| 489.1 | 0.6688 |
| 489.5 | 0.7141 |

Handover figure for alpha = 0.5709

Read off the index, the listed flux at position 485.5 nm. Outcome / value 0.6573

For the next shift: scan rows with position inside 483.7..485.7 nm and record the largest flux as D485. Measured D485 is 0.6727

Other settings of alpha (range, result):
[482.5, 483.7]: 0.6086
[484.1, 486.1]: 0.598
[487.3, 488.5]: 0.6317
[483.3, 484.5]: 0.6348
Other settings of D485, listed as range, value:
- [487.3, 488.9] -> 0.6541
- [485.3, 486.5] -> 0.6573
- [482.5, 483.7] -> 0.6348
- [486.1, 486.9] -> 0.6012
